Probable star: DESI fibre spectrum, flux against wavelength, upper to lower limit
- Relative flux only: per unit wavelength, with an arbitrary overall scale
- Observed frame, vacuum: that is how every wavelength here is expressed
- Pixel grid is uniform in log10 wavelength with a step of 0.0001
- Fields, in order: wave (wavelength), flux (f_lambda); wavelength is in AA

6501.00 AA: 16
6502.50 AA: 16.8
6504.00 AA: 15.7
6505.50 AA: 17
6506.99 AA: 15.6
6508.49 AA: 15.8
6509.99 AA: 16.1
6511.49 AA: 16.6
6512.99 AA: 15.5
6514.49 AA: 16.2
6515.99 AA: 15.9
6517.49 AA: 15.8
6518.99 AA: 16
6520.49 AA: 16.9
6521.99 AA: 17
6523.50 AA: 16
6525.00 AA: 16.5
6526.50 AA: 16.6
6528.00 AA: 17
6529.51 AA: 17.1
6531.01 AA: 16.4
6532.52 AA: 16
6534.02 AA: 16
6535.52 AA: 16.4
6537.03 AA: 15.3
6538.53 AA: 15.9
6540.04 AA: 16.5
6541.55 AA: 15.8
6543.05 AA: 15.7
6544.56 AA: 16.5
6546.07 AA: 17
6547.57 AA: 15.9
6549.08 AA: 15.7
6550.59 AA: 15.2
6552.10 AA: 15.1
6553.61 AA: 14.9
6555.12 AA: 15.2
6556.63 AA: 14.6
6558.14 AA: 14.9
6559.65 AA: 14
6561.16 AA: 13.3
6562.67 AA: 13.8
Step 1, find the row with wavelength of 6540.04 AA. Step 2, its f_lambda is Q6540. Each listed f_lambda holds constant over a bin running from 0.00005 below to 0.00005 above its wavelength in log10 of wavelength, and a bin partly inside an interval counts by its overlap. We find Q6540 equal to 16.5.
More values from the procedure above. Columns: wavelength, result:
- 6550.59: 15.2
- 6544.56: 16.5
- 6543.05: 15.7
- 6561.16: 13.3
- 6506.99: 15.6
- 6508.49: 15.8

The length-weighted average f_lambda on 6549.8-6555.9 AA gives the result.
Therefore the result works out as 15.1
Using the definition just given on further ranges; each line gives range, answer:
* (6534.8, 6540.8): 16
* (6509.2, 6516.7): 16.1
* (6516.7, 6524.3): 16.3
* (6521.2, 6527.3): 16.5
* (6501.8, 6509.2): 16.2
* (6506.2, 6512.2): 16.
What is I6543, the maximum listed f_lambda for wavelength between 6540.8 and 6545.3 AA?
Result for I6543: 16.5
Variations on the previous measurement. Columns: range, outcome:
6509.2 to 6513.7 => 16.6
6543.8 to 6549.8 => 17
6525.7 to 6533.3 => 17.1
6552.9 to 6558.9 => 15.2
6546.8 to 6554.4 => 15.9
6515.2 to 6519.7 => 16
